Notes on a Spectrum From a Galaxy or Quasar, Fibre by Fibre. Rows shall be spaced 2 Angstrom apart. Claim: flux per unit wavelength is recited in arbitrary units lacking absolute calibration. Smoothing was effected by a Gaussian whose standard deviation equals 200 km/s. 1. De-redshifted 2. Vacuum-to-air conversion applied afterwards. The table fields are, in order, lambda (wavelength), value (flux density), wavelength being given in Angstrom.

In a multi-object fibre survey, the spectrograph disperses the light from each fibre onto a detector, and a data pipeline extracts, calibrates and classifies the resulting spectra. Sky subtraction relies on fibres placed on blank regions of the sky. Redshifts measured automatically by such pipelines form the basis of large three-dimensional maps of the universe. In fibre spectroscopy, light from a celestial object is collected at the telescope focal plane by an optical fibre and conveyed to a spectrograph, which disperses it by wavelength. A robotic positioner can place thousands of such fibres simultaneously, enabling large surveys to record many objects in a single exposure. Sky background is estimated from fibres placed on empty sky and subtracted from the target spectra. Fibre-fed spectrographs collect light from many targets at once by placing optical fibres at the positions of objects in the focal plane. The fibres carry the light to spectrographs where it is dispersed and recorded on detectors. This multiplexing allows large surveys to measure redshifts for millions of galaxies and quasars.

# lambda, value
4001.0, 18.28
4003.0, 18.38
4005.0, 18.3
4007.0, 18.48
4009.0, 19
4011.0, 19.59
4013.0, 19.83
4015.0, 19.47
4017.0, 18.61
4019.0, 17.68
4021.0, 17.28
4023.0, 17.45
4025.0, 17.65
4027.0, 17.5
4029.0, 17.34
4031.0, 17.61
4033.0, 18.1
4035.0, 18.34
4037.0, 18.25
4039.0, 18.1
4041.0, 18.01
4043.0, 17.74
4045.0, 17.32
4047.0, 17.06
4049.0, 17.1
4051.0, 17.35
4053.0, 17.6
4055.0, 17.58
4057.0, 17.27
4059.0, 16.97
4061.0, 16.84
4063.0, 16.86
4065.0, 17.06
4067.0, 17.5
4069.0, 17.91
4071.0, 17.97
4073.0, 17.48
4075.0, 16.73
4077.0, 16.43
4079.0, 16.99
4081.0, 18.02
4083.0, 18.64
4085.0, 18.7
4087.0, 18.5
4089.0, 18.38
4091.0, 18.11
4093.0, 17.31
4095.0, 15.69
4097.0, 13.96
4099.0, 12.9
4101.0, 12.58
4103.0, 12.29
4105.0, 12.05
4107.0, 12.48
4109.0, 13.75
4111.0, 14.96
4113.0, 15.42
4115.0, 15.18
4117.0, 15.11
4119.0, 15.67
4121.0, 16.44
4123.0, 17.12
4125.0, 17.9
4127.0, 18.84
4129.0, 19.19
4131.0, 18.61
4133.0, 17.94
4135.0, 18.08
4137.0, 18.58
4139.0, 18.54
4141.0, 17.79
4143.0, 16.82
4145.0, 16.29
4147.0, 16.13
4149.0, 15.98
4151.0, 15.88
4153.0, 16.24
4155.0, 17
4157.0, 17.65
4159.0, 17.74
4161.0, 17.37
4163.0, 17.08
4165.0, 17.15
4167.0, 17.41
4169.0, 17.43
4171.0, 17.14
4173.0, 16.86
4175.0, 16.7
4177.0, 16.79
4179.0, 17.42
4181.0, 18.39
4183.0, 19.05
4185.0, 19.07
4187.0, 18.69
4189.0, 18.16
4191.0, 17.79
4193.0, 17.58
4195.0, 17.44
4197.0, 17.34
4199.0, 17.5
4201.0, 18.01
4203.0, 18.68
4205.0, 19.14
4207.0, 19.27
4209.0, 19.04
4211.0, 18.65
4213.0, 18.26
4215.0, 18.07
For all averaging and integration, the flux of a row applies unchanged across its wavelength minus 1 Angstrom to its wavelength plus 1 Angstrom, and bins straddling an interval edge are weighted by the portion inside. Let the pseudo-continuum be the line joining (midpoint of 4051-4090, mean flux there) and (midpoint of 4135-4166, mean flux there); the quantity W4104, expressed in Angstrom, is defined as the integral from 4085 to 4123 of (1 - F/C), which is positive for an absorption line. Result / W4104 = 4.8 Angstrom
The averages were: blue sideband 17.5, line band 15.2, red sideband 17.1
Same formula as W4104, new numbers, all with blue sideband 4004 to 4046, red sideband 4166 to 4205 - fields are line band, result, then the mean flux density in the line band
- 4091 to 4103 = 2.3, 14.6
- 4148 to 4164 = 0.9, 16.9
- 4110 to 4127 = 1.7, 16.1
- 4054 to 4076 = 1.0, 17.3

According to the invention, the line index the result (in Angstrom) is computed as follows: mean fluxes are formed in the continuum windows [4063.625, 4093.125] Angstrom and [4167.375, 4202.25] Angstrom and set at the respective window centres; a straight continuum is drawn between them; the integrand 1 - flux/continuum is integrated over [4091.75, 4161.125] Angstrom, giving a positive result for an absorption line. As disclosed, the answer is 6.2 Angstrom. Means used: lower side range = 17.7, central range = 16.1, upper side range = 17.7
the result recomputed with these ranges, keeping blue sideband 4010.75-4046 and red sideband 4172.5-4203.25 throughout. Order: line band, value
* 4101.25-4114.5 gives 3.28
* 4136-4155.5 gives 1.06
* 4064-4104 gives 2.97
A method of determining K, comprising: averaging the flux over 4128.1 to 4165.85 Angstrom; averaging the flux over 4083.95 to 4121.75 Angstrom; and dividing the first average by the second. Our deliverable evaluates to 1.1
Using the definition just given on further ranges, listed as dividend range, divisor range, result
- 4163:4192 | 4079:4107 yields 1.12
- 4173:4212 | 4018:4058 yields 1.03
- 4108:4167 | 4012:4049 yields 0.94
